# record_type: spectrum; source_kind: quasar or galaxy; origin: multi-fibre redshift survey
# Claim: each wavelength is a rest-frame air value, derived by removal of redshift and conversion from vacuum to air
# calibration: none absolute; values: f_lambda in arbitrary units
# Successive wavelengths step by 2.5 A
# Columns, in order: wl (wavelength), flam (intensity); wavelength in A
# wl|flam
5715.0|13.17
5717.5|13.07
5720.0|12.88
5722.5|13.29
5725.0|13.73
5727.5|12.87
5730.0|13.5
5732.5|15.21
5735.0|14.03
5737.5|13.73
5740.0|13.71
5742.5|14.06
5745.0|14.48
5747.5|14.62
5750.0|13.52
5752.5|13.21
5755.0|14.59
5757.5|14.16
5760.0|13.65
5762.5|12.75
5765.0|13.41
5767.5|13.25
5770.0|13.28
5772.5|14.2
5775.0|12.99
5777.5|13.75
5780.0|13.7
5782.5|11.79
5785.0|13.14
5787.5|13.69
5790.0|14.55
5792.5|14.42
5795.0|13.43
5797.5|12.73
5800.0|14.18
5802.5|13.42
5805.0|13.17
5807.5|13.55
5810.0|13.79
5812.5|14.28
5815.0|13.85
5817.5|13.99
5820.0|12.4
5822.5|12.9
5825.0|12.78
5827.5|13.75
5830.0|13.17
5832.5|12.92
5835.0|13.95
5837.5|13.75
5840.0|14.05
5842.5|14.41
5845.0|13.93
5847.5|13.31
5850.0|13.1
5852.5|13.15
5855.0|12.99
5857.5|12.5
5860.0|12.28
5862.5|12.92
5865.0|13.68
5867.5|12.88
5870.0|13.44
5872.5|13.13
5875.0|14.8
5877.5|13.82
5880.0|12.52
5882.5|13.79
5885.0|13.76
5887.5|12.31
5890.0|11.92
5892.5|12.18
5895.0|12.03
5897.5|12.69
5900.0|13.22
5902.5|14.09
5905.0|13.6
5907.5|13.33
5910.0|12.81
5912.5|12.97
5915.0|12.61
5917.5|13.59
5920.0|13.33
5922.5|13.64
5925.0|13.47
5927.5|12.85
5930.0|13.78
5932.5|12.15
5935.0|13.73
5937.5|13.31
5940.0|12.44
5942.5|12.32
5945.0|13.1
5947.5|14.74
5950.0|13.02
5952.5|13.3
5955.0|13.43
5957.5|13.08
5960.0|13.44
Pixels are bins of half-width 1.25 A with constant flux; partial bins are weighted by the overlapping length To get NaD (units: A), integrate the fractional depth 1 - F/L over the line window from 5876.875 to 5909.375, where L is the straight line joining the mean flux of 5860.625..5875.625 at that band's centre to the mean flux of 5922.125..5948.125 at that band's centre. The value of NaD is 0.7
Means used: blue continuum 13.4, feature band 13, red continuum 13.2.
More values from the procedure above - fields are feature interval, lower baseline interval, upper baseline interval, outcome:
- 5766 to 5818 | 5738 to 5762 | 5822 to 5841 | 0.4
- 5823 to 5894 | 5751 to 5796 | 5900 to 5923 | 0.8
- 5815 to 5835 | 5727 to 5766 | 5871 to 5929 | 0.4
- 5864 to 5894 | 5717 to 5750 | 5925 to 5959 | 0.4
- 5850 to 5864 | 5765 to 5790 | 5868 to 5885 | 0.7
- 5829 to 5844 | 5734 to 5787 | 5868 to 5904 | -0.5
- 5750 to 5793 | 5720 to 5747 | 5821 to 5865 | 0.3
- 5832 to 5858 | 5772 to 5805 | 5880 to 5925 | -0.4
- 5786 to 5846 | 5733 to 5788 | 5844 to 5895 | -1.2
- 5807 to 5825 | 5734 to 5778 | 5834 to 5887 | 0.1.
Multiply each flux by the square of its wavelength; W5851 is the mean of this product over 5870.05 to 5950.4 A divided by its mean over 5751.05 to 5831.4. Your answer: 1.0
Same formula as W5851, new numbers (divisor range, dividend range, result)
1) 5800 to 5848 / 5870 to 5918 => 0.99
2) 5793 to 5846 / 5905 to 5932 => 1.01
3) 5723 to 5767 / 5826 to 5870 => 1.00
